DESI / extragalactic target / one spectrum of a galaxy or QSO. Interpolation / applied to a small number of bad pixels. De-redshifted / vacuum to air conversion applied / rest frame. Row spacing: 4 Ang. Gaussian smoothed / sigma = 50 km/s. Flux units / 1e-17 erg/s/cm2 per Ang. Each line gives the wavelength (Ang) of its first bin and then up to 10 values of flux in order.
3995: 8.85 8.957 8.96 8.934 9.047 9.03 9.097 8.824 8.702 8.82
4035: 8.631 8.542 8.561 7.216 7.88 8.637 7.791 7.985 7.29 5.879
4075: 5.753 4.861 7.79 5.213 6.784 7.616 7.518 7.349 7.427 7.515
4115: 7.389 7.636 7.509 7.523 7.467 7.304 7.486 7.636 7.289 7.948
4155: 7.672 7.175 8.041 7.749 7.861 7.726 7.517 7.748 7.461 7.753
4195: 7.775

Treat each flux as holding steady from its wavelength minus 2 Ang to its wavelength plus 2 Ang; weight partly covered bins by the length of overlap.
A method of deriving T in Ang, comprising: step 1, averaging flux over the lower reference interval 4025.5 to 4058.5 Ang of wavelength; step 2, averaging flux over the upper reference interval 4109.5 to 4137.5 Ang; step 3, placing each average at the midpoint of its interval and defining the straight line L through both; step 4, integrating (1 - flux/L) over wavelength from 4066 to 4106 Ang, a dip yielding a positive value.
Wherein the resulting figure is 6.4 Ang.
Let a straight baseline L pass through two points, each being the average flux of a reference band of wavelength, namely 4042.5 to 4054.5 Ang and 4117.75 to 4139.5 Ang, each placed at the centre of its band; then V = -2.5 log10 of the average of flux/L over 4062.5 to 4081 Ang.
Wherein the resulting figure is 0.243 mag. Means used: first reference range 7.9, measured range 6.22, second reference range 7.48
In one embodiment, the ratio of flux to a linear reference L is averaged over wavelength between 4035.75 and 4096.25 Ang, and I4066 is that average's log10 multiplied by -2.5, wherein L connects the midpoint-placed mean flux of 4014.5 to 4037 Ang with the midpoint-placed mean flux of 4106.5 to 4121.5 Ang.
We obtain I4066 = 0.146 mag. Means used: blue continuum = 8.84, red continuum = 7.5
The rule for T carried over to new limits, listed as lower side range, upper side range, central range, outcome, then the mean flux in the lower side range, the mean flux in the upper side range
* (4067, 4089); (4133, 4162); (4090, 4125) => -4.10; 6.03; 7.52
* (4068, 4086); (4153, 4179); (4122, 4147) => -1.23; 6.09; 7.69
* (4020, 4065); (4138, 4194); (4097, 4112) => 1.03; 8.34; 7.65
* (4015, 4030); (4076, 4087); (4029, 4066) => -2.53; 8.89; 6.07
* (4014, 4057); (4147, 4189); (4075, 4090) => 4.09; 8.53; 7.67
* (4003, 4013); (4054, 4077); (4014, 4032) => -0.81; 8.98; 7.16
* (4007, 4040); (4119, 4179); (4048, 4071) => 2.13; 8.85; 7.6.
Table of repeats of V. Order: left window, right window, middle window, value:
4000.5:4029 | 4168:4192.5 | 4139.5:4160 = 0.05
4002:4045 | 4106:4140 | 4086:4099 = 0.16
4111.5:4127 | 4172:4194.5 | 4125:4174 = 0.00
